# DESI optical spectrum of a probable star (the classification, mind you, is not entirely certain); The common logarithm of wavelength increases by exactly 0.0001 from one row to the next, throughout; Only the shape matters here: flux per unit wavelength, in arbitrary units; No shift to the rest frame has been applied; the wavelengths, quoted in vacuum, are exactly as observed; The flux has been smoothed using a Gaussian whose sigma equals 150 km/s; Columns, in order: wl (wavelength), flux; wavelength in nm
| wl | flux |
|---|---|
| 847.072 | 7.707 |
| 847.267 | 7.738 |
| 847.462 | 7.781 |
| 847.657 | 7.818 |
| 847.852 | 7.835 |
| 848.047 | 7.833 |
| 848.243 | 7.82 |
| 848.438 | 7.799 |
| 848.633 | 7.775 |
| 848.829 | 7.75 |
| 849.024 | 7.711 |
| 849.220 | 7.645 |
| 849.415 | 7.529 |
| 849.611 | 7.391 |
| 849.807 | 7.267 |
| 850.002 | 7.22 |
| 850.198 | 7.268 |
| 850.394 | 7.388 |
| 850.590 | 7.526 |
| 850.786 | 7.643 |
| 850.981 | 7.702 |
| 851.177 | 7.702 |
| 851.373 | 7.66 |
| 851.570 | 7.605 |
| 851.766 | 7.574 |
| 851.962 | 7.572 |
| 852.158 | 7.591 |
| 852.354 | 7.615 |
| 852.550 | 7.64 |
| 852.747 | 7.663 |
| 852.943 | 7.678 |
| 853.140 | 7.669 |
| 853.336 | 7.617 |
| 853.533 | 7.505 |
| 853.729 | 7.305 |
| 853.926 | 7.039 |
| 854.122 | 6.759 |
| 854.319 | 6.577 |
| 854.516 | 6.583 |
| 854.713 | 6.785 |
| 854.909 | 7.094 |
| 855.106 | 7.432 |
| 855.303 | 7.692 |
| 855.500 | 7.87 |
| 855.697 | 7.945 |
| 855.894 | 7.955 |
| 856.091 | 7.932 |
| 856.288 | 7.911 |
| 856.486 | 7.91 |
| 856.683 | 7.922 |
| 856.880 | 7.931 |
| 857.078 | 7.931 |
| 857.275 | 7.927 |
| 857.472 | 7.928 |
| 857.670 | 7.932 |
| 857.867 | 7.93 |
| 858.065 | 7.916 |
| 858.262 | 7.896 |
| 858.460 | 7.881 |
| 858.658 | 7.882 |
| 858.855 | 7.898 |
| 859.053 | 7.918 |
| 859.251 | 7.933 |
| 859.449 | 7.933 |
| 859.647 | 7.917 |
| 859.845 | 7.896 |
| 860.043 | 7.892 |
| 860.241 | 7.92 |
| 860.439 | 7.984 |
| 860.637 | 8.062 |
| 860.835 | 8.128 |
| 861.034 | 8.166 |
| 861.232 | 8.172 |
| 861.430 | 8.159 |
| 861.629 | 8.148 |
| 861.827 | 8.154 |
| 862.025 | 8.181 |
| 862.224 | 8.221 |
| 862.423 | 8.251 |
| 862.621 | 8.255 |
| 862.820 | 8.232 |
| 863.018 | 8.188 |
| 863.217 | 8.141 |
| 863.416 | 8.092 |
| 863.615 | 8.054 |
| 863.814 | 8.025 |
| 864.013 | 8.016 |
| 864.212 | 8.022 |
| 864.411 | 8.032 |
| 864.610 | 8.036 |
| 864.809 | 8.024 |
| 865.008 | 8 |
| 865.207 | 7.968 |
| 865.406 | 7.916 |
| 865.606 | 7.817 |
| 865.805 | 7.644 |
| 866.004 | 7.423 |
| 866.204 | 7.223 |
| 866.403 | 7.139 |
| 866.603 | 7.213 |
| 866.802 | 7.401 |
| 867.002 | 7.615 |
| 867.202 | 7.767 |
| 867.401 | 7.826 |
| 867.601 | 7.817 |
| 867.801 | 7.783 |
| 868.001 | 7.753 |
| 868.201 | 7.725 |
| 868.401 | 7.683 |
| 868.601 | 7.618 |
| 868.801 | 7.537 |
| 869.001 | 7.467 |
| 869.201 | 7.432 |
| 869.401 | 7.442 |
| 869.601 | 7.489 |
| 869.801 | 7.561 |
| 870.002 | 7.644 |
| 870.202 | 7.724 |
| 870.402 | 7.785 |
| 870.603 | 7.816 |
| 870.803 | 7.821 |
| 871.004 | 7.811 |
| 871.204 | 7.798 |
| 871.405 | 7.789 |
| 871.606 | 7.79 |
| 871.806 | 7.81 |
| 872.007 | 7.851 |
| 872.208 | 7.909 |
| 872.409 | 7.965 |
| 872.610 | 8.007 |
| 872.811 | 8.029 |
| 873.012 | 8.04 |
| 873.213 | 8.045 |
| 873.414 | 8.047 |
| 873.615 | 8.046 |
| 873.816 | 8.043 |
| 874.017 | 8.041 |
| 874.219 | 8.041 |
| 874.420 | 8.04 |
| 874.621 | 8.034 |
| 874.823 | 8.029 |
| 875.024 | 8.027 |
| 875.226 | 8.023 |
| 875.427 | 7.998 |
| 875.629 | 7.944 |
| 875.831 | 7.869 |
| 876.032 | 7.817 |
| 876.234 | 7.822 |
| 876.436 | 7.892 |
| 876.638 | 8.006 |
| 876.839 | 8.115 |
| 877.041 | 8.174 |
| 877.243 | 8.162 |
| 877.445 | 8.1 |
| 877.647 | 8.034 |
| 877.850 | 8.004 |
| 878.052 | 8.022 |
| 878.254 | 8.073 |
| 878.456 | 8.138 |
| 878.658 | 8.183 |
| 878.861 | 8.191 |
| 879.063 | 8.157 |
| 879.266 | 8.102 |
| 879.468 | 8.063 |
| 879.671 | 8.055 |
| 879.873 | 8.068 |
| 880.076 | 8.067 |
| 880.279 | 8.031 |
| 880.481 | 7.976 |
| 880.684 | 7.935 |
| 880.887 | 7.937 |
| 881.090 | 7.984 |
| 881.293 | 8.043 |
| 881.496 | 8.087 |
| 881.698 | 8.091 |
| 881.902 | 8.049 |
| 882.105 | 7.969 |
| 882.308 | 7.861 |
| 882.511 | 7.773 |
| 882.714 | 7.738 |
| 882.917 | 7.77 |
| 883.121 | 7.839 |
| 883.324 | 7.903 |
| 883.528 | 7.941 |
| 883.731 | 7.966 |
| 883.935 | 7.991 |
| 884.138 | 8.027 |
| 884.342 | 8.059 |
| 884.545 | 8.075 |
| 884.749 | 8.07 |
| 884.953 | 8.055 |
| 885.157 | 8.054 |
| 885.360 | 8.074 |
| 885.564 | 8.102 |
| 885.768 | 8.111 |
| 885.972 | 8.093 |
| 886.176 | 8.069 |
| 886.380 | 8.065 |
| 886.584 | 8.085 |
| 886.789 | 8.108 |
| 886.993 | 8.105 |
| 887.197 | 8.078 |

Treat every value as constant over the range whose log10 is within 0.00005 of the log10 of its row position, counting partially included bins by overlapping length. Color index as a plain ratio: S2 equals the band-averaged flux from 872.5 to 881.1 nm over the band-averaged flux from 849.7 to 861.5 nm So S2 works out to 1.0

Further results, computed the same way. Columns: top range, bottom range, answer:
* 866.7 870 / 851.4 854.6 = 1.03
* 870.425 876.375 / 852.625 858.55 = 1.04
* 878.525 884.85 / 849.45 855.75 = 1.08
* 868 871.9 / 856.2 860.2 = 0.97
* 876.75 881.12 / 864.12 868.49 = 1.05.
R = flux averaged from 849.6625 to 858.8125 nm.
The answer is 7.59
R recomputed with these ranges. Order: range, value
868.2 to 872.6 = 7.71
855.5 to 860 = 7.92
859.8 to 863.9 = 8.11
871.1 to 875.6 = 7.97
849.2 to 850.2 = 7.38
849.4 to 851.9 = 7.5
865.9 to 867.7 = 7.49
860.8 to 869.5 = 7.86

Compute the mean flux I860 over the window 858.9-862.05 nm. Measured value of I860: 8.03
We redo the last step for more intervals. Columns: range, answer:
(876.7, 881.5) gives 8.07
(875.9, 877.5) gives 8.01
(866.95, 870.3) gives 7.64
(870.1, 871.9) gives 7.8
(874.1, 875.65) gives 8.02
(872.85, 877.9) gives 8.02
